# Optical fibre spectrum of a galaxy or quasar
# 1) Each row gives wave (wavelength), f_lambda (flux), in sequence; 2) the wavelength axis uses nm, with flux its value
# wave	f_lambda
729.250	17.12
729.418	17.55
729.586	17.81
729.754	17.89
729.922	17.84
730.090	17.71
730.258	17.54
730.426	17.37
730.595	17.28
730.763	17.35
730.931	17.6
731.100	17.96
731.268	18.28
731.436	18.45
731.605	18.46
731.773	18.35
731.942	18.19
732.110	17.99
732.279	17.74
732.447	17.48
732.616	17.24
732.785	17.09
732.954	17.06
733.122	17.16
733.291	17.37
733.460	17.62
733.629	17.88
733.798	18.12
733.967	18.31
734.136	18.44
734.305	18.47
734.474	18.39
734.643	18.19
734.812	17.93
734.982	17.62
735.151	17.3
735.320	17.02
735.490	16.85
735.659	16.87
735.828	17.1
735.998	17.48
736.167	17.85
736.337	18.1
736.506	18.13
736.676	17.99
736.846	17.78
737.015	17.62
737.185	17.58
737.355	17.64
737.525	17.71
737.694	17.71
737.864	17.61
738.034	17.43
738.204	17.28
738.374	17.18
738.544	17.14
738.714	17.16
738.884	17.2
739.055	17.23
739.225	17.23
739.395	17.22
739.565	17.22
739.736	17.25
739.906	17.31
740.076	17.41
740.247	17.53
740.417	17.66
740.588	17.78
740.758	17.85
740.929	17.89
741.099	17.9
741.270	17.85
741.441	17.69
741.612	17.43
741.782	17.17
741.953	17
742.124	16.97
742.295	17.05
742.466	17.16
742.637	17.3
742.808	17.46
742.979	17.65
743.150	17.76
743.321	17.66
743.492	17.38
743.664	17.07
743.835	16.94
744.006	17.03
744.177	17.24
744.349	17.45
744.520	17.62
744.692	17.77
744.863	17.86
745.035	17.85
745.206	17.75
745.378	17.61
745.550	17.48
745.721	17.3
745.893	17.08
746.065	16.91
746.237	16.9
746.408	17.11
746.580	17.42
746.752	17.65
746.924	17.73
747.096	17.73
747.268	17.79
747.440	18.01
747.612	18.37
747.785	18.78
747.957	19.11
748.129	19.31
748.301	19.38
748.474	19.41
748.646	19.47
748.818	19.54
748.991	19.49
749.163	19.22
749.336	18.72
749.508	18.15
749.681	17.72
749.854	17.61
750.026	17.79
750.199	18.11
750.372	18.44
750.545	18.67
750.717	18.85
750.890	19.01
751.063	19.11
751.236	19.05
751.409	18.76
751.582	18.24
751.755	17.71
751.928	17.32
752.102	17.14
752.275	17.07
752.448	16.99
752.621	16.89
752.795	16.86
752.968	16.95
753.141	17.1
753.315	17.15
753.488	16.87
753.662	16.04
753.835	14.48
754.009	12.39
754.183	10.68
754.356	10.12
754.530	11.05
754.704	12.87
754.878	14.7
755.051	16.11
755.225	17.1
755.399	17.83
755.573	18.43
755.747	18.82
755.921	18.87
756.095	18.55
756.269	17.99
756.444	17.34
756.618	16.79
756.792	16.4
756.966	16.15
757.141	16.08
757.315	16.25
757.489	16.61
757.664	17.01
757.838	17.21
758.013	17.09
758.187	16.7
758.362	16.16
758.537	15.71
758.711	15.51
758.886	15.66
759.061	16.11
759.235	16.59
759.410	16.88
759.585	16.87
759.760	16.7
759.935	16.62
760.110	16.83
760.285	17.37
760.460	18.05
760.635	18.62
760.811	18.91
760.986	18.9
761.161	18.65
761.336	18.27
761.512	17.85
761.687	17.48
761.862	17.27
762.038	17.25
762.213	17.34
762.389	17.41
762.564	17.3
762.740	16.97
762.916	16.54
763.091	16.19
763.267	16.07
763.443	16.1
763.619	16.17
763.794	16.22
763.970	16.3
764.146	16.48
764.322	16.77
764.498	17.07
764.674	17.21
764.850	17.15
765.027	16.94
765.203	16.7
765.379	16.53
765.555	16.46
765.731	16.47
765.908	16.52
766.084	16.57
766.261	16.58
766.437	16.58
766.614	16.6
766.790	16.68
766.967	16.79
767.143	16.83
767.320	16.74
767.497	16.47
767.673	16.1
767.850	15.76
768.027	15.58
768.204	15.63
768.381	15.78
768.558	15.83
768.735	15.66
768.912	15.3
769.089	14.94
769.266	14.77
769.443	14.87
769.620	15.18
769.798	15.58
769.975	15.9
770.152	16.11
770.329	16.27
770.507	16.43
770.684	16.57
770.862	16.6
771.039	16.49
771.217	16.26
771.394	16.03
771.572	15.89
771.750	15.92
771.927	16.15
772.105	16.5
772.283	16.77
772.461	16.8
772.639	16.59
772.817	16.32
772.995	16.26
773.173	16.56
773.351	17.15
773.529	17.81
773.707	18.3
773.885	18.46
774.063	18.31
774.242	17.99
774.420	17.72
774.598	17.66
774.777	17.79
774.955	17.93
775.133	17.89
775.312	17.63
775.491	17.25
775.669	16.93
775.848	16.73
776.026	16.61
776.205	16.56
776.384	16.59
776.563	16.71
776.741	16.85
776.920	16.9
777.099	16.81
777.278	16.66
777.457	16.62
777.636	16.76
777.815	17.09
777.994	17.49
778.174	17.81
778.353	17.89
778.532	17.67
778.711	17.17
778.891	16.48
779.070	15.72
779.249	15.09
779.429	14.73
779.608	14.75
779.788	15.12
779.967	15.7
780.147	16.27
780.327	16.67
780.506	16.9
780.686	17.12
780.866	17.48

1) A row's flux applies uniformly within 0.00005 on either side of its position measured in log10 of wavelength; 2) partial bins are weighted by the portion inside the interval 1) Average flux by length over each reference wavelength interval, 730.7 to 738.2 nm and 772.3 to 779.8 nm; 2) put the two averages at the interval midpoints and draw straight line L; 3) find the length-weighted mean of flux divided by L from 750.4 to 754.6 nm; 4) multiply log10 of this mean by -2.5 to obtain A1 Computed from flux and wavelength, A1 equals 0.06 mag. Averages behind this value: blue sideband 17.7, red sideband 17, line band 16.5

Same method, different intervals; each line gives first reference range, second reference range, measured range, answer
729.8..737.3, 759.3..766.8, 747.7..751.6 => -0.09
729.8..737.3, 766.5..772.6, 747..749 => -0.11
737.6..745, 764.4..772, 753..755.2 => 0.18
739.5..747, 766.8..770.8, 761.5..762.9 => -0.06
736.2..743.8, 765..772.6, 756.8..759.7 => 0.02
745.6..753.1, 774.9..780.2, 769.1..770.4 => 0.11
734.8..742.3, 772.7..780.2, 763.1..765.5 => 0.03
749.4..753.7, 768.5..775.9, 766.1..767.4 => 0.02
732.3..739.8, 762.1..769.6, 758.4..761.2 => -0.03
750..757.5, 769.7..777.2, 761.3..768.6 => 0.01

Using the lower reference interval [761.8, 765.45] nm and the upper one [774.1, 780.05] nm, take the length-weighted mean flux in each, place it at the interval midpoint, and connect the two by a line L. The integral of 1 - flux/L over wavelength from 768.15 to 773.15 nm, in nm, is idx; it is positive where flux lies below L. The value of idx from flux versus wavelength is 0.24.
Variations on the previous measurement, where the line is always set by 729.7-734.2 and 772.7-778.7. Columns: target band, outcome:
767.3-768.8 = 0.12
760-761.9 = -0.06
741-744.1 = 0.05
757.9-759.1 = 0.09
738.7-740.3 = 0.04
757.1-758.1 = 0.04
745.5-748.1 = -0.02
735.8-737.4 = 0.00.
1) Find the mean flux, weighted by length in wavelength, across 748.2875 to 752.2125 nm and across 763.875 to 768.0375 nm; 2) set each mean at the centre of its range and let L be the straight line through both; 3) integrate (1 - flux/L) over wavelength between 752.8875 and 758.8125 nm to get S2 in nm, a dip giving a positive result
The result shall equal 0.60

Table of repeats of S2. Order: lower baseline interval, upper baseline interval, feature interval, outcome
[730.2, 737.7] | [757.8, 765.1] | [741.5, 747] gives 0.03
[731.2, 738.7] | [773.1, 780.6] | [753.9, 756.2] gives 0.28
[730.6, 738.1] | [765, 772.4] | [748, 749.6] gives -0.20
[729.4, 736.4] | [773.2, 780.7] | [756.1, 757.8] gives 0.05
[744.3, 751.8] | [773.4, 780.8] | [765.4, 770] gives 0.36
